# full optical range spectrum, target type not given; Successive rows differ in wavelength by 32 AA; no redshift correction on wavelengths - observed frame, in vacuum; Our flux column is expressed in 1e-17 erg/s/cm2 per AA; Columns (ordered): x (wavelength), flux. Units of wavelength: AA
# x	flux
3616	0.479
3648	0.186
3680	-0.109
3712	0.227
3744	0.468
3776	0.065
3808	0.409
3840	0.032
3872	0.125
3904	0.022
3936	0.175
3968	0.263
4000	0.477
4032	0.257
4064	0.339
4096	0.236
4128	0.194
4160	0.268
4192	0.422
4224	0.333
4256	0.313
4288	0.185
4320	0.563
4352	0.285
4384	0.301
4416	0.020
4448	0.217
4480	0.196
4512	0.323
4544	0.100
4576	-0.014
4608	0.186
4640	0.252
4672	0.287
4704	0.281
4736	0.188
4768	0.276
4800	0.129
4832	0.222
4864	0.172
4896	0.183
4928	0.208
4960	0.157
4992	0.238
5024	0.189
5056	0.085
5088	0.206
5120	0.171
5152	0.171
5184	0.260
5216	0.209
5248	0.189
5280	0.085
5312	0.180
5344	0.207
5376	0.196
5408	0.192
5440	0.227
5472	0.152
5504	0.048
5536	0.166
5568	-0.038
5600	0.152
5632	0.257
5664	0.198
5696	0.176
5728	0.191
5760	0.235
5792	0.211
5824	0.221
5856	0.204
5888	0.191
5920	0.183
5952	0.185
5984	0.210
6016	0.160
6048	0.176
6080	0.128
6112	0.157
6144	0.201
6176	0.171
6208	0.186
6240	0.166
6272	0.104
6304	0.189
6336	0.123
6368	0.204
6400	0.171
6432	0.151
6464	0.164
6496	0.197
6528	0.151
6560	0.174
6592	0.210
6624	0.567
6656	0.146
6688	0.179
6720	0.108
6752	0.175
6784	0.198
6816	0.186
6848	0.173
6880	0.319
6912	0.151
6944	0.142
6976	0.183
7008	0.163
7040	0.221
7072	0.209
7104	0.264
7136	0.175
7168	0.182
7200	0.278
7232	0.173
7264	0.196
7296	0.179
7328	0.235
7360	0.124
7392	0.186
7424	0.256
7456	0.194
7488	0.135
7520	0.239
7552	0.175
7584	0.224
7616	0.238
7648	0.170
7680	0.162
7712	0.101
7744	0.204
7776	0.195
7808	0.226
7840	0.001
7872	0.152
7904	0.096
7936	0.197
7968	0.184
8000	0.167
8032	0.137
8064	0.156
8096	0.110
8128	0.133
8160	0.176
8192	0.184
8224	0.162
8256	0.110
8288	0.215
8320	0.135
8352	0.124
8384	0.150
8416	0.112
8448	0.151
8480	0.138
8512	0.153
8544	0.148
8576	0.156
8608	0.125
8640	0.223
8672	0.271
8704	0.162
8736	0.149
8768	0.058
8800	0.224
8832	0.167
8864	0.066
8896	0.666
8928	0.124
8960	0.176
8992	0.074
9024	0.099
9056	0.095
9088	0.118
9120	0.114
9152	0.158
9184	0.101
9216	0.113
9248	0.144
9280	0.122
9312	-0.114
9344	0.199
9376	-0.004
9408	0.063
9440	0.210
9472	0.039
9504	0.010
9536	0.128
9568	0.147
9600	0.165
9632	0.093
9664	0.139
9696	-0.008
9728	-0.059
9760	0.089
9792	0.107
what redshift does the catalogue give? 0.78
